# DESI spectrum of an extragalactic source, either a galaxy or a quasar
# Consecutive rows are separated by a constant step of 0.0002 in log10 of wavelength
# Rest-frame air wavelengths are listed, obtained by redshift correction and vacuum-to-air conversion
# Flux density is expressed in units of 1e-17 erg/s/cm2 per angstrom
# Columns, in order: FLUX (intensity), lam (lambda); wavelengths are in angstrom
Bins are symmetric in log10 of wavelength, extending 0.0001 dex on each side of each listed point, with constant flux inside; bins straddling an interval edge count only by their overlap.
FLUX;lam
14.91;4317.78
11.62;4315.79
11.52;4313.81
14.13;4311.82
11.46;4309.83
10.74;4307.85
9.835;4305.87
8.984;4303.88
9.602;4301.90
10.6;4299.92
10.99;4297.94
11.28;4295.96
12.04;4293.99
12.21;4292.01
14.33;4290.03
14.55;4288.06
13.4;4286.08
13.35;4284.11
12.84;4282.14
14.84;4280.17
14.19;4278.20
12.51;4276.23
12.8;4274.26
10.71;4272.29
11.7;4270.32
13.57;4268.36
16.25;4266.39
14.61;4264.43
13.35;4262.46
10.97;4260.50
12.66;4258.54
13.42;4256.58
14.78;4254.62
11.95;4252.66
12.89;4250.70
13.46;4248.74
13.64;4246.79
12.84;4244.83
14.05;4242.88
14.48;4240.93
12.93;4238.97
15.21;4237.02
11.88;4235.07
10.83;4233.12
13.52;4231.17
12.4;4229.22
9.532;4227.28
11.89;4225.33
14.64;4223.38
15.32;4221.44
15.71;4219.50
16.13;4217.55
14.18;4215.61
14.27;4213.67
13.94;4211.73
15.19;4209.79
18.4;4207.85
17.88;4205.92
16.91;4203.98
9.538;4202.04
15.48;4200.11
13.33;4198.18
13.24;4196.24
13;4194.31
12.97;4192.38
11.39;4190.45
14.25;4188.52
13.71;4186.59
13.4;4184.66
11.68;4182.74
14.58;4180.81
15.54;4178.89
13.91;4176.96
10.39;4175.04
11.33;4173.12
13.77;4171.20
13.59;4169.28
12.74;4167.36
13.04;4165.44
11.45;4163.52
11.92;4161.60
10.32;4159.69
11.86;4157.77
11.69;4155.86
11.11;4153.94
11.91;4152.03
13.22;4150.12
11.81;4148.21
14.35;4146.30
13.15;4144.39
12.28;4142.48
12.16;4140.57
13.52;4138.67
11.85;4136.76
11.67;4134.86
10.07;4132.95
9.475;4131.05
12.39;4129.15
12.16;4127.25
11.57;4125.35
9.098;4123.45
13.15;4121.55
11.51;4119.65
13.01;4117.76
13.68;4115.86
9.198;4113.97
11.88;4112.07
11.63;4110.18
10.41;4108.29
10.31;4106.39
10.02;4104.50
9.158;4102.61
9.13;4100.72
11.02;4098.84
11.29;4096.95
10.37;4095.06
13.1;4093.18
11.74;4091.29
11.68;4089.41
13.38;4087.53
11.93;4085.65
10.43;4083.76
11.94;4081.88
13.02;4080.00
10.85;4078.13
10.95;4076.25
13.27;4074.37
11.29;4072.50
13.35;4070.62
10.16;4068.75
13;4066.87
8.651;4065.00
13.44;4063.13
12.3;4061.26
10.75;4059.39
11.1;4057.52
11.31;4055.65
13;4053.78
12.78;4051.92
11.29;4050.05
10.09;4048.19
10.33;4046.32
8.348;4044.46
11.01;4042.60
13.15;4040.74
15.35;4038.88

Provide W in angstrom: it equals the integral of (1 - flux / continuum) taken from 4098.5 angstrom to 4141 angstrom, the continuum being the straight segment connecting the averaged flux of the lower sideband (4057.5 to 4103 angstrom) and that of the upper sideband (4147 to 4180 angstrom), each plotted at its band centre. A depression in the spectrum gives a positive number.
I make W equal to 2.5 angstrom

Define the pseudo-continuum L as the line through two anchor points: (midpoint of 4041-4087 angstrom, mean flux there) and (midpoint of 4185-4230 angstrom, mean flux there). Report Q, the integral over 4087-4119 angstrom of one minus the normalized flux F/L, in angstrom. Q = 2.5 angstrom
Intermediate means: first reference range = 11.5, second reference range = 14.1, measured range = 11.2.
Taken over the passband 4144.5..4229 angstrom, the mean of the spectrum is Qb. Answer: 13.4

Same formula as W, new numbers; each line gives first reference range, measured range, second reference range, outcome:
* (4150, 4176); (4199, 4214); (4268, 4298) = -3.6 angstrom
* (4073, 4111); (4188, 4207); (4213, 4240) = -1.2 angstrom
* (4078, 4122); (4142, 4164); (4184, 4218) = 1.4 angstrom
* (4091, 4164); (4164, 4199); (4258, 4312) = -3.7 angstrom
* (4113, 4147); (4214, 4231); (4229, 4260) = -1.1 angstrom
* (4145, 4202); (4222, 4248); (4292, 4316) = -2.2 angstrom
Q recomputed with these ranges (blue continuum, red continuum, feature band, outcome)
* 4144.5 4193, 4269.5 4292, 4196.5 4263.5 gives -4.2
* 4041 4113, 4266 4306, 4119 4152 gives -1.0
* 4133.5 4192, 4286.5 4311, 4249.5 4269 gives -2.8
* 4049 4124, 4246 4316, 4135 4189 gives -3.3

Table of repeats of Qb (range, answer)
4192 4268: 13.8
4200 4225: 15.1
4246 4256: 13.3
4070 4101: 11.7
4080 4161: 11.6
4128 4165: 11.9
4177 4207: 13.8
